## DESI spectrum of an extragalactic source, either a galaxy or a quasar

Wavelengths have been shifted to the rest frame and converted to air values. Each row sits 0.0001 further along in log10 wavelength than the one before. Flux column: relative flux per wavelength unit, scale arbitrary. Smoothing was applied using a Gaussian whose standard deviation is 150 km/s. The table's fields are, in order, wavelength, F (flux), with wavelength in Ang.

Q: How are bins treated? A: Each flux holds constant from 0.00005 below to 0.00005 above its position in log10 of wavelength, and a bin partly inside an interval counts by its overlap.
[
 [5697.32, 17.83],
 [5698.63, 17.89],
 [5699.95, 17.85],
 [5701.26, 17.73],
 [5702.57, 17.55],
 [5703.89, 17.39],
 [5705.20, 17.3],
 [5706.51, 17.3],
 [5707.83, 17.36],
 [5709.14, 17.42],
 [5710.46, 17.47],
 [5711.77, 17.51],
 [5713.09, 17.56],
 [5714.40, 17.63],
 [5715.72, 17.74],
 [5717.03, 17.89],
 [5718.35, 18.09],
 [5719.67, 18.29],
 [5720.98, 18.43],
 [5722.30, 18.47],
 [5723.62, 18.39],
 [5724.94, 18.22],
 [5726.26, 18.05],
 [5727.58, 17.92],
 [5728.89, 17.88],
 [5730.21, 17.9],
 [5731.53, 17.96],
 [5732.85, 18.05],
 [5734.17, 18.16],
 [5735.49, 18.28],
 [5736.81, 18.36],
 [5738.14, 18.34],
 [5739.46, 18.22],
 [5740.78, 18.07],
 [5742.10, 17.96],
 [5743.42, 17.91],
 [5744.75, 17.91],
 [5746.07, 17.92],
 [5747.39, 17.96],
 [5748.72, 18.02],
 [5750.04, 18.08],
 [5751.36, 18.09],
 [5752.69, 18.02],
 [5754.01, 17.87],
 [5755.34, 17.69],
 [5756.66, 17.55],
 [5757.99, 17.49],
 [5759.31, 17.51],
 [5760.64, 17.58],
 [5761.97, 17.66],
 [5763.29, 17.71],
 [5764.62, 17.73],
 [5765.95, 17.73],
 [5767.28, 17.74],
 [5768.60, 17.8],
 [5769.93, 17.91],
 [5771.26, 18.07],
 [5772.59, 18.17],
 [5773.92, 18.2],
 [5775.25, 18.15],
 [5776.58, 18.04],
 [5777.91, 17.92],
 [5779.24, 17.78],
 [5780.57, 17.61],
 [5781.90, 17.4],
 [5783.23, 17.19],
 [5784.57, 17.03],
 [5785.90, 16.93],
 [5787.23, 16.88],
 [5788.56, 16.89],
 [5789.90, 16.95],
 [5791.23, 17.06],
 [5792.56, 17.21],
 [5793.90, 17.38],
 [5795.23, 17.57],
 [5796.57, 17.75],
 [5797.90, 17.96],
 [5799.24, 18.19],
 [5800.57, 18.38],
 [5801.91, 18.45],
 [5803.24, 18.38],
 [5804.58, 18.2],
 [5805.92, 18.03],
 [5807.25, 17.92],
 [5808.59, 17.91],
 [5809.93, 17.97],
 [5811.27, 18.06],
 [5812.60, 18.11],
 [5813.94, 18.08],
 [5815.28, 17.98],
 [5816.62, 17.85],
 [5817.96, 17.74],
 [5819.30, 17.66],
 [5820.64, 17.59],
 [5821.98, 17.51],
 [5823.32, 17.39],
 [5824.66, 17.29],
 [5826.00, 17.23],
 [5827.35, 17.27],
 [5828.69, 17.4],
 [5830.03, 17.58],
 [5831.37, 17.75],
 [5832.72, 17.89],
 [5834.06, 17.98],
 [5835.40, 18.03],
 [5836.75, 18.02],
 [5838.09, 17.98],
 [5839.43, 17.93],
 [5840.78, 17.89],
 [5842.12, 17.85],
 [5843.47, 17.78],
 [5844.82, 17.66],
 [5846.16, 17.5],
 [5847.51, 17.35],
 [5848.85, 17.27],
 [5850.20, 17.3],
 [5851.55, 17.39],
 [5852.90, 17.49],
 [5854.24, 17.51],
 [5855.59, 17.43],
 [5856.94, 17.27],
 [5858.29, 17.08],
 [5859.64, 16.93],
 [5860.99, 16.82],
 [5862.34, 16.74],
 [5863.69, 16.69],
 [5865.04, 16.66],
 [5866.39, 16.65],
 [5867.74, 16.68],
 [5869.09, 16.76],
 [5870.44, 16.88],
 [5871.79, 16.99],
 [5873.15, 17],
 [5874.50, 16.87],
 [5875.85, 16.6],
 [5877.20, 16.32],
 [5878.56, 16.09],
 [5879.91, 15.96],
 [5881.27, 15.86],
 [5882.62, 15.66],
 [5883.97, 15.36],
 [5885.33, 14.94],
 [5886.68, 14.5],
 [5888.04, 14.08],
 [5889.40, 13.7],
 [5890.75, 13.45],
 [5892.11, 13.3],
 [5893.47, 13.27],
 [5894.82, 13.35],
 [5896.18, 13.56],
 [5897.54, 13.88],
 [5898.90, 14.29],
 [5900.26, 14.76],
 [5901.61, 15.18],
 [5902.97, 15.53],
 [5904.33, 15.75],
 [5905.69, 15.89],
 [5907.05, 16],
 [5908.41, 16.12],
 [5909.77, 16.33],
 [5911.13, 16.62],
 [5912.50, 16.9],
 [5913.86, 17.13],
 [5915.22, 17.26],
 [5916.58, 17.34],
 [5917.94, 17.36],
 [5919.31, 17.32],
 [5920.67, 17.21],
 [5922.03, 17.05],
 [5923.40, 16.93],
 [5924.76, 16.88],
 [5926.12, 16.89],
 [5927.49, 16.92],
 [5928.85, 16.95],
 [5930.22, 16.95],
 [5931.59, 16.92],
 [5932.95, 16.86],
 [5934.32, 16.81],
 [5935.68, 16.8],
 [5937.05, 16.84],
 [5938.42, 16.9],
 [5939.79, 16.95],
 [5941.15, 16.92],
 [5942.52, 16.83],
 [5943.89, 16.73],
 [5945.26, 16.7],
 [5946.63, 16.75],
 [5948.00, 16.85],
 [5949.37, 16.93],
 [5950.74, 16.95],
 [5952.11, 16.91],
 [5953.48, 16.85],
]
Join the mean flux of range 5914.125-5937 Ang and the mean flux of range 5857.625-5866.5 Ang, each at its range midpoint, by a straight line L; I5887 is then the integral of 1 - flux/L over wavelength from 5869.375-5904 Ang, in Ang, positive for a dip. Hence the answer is 3.6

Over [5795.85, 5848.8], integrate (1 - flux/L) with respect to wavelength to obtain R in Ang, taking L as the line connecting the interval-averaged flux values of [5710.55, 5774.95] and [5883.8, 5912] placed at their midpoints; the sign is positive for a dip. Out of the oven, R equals -4.9 Ang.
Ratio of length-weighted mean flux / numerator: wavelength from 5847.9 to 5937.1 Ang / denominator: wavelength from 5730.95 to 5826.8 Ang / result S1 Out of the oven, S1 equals 0.91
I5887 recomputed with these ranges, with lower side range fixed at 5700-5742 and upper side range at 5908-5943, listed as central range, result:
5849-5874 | 0.3 Ang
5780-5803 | 0.1 Ang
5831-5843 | -0.4 Ang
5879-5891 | 1.6 Ang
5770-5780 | -0.2 Ang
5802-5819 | -0.5 Ang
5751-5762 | 0.0 Ang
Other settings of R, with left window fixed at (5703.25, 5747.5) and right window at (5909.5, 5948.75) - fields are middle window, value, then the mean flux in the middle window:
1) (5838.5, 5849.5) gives -0.20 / 17.7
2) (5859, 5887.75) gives 1.51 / 16.3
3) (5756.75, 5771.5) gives 0.03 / 17.7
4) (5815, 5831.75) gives -0.09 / 17.5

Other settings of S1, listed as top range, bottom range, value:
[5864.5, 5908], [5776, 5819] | 0.87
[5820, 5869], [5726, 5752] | 0.96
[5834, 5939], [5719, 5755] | 0.91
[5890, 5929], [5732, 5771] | 0.88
